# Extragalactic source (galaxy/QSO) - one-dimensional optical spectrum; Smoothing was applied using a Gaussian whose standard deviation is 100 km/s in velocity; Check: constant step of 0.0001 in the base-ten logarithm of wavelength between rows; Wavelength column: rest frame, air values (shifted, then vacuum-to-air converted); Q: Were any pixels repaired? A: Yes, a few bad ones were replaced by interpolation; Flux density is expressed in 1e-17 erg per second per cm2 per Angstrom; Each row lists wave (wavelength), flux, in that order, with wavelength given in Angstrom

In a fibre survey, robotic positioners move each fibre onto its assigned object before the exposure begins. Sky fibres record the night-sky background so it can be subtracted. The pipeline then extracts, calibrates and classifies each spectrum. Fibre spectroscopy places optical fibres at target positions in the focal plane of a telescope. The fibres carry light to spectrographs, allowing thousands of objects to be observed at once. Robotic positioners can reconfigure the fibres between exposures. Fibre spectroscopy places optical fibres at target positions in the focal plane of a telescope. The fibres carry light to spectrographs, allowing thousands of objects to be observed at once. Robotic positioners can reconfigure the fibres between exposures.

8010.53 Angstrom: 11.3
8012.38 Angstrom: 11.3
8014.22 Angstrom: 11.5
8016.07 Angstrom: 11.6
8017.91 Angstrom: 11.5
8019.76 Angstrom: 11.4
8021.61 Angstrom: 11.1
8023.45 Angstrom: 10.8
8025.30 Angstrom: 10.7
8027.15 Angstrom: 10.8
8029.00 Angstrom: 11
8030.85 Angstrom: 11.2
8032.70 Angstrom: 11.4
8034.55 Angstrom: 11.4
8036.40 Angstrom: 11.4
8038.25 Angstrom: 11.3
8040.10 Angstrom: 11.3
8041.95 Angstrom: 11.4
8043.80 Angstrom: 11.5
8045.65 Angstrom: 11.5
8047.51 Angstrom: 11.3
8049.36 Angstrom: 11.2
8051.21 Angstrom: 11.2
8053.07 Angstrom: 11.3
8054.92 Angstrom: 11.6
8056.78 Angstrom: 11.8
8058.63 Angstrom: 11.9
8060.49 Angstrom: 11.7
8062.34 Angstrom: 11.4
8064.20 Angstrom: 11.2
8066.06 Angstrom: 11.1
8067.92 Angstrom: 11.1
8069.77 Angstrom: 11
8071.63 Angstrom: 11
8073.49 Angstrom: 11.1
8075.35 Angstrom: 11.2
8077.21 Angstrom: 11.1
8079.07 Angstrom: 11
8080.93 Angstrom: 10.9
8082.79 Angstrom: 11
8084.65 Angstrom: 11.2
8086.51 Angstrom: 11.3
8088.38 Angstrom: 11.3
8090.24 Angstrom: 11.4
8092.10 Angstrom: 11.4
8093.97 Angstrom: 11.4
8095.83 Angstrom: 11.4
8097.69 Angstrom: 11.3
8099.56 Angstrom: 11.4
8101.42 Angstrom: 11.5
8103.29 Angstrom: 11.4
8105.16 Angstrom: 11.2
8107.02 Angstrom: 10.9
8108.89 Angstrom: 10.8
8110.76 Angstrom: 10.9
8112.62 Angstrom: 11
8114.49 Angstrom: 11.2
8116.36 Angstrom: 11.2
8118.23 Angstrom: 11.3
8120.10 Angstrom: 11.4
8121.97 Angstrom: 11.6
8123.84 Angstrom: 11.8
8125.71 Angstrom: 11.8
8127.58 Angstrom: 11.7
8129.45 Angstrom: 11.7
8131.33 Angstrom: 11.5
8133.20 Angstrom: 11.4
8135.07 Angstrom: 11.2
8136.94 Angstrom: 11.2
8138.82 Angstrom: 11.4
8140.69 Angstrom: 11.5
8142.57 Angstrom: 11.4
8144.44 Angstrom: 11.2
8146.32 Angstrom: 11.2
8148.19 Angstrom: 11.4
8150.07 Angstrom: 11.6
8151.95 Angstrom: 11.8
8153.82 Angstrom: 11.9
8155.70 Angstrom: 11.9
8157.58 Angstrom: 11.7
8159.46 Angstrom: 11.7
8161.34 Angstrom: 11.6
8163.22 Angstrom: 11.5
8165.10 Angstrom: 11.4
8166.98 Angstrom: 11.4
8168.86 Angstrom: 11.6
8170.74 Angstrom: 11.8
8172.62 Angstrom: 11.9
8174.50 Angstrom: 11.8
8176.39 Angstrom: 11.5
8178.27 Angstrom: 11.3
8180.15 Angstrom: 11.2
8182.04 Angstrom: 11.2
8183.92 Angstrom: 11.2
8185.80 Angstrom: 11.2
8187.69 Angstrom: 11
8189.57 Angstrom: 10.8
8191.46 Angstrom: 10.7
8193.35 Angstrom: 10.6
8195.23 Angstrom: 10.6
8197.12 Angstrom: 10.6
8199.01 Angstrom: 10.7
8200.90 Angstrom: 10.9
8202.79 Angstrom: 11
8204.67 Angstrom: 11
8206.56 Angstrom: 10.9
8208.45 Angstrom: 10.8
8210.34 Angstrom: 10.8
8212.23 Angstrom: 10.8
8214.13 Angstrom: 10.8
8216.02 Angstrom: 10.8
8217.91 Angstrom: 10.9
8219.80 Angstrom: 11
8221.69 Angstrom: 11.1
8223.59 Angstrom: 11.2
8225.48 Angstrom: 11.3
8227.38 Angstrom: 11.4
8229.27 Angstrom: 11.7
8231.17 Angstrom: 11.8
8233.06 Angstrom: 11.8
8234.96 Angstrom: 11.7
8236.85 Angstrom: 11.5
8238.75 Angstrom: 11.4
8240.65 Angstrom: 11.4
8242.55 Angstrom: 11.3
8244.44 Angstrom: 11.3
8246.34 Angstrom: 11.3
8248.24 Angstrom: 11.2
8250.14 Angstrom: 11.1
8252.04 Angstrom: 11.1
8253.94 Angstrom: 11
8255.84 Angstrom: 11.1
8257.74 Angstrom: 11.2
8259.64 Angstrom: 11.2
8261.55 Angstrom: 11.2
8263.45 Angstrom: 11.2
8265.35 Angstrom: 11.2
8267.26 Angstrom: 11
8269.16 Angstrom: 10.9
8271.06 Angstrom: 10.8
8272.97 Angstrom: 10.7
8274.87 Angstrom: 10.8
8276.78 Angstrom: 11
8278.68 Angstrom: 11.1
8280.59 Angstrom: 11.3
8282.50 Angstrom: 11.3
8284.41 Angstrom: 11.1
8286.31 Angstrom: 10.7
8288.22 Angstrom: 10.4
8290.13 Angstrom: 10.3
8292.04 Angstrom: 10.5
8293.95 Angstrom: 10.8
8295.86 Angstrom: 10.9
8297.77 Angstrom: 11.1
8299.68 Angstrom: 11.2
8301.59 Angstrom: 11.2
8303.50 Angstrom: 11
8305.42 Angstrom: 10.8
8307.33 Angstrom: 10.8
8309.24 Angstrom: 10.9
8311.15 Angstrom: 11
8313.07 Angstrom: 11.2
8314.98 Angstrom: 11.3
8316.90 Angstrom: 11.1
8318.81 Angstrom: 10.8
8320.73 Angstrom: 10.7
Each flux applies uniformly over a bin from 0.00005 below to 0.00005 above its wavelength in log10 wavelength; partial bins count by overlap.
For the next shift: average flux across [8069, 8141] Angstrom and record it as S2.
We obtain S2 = 11.3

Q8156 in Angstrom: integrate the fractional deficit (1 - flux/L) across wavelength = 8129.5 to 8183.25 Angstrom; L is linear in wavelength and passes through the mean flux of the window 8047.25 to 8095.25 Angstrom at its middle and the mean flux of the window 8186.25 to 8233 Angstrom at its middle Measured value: -2.0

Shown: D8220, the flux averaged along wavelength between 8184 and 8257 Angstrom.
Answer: 11.1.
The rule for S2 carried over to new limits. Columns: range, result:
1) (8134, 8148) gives 11.3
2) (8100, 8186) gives 11.4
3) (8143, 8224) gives 11.2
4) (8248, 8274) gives 11.1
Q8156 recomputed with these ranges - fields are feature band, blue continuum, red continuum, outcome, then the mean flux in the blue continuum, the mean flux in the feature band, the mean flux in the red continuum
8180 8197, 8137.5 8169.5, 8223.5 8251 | 0.85 Angstrom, 11.5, 10.9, 11.4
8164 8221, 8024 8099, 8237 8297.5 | 0.22 Angstrom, 11.3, 11.1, 11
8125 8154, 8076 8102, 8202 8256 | -0.64 Angstrom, 11.3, 11.5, 11.2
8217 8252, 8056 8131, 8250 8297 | -1.02 Angstrom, 11.3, 11.3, 11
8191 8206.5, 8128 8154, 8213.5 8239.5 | 0.81 Angstrom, 11.5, 10.8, 11.3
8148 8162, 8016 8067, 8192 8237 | -0.71 Angstrom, 11.3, 11.7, 11.1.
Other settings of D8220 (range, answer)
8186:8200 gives 10.7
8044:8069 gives 11.4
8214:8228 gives 11.1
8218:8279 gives 11.2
